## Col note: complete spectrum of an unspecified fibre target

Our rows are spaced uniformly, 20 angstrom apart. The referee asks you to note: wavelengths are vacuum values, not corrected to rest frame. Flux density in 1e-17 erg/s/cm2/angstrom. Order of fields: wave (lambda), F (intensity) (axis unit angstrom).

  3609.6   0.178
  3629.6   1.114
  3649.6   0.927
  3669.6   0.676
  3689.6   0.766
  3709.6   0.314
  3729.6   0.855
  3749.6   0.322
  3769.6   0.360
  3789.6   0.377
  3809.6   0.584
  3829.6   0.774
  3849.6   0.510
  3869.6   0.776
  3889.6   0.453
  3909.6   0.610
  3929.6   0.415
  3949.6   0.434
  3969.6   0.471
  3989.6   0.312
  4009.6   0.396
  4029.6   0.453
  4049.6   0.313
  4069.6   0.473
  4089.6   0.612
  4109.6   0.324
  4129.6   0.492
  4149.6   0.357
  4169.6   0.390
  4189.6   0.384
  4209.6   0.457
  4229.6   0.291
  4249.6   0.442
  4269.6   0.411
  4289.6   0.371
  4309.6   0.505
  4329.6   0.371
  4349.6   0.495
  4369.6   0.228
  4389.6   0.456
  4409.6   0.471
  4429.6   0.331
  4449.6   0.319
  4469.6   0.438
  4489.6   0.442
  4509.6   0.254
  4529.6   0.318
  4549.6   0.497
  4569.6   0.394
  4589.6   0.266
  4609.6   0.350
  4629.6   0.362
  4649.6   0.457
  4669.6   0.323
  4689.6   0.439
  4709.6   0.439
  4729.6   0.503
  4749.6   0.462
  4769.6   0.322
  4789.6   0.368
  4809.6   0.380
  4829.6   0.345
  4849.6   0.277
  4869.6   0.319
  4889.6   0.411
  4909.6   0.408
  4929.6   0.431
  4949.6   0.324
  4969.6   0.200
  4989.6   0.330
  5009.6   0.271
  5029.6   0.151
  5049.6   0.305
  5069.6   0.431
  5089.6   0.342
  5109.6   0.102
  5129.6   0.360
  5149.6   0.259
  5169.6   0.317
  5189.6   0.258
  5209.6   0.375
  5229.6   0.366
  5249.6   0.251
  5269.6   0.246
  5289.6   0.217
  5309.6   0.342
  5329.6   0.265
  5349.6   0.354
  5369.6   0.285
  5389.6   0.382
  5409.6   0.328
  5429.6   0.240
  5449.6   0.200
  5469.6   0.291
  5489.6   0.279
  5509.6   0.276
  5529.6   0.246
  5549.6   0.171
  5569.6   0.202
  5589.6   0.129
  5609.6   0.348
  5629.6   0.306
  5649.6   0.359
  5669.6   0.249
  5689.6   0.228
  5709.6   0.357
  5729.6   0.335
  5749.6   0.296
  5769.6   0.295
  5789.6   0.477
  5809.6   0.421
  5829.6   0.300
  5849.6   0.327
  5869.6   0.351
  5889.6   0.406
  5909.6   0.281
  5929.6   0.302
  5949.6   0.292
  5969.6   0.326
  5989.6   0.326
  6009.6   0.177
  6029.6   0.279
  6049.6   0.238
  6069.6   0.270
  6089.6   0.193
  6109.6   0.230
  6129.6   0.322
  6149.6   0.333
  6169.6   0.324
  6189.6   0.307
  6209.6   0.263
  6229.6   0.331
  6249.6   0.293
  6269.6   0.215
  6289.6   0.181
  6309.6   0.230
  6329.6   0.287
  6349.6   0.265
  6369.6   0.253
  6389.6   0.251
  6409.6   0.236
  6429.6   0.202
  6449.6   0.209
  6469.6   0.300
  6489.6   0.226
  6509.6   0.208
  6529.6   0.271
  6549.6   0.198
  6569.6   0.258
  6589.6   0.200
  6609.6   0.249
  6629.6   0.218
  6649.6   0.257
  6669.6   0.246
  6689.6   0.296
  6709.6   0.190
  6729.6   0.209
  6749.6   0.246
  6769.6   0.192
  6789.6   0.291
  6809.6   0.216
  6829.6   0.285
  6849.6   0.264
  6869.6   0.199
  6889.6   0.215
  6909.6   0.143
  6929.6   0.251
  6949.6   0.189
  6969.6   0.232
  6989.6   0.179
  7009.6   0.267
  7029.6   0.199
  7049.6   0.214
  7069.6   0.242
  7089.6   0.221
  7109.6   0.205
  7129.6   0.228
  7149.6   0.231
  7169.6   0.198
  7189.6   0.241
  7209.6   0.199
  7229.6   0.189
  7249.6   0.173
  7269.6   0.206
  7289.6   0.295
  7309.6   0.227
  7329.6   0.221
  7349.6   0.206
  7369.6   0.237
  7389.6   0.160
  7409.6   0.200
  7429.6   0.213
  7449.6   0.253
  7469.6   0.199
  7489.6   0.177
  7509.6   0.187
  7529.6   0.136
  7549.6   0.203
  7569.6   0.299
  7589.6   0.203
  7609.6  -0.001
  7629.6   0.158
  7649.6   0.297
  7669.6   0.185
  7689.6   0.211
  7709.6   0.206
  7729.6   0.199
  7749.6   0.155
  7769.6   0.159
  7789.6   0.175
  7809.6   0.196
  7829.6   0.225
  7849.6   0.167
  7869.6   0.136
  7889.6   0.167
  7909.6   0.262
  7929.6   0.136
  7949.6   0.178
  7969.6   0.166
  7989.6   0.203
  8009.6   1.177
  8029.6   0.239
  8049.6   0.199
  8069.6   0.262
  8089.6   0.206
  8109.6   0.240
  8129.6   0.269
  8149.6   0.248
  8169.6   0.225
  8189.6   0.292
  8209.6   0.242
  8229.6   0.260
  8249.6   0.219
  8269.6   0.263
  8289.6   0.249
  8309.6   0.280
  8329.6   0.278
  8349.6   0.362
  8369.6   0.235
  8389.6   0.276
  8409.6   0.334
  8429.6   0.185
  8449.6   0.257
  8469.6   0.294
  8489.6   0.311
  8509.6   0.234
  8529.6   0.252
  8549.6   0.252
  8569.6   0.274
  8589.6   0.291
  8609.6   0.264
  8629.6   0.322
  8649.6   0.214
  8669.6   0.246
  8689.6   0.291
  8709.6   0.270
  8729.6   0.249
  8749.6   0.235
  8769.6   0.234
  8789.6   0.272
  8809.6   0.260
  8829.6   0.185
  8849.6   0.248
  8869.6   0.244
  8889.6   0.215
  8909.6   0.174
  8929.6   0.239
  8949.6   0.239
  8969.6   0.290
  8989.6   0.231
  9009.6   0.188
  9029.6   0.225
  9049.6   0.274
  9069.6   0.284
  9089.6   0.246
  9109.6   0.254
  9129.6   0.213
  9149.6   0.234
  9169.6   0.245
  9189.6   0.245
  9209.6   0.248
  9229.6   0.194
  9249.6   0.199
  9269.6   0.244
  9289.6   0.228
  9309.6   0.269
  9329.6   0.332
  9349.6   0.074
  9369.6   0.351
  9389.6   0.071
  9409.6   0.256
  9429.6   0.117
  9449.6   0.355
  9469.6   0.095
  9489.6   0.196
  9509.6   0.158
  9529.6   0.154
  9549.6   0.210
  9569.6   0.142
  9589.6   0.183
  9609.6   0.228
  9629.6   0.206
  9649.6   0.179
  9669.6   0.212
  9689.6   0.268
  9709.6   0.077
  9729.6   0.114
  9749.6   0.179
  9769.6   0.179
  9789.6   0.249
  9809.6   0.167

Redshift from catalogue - 1.147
